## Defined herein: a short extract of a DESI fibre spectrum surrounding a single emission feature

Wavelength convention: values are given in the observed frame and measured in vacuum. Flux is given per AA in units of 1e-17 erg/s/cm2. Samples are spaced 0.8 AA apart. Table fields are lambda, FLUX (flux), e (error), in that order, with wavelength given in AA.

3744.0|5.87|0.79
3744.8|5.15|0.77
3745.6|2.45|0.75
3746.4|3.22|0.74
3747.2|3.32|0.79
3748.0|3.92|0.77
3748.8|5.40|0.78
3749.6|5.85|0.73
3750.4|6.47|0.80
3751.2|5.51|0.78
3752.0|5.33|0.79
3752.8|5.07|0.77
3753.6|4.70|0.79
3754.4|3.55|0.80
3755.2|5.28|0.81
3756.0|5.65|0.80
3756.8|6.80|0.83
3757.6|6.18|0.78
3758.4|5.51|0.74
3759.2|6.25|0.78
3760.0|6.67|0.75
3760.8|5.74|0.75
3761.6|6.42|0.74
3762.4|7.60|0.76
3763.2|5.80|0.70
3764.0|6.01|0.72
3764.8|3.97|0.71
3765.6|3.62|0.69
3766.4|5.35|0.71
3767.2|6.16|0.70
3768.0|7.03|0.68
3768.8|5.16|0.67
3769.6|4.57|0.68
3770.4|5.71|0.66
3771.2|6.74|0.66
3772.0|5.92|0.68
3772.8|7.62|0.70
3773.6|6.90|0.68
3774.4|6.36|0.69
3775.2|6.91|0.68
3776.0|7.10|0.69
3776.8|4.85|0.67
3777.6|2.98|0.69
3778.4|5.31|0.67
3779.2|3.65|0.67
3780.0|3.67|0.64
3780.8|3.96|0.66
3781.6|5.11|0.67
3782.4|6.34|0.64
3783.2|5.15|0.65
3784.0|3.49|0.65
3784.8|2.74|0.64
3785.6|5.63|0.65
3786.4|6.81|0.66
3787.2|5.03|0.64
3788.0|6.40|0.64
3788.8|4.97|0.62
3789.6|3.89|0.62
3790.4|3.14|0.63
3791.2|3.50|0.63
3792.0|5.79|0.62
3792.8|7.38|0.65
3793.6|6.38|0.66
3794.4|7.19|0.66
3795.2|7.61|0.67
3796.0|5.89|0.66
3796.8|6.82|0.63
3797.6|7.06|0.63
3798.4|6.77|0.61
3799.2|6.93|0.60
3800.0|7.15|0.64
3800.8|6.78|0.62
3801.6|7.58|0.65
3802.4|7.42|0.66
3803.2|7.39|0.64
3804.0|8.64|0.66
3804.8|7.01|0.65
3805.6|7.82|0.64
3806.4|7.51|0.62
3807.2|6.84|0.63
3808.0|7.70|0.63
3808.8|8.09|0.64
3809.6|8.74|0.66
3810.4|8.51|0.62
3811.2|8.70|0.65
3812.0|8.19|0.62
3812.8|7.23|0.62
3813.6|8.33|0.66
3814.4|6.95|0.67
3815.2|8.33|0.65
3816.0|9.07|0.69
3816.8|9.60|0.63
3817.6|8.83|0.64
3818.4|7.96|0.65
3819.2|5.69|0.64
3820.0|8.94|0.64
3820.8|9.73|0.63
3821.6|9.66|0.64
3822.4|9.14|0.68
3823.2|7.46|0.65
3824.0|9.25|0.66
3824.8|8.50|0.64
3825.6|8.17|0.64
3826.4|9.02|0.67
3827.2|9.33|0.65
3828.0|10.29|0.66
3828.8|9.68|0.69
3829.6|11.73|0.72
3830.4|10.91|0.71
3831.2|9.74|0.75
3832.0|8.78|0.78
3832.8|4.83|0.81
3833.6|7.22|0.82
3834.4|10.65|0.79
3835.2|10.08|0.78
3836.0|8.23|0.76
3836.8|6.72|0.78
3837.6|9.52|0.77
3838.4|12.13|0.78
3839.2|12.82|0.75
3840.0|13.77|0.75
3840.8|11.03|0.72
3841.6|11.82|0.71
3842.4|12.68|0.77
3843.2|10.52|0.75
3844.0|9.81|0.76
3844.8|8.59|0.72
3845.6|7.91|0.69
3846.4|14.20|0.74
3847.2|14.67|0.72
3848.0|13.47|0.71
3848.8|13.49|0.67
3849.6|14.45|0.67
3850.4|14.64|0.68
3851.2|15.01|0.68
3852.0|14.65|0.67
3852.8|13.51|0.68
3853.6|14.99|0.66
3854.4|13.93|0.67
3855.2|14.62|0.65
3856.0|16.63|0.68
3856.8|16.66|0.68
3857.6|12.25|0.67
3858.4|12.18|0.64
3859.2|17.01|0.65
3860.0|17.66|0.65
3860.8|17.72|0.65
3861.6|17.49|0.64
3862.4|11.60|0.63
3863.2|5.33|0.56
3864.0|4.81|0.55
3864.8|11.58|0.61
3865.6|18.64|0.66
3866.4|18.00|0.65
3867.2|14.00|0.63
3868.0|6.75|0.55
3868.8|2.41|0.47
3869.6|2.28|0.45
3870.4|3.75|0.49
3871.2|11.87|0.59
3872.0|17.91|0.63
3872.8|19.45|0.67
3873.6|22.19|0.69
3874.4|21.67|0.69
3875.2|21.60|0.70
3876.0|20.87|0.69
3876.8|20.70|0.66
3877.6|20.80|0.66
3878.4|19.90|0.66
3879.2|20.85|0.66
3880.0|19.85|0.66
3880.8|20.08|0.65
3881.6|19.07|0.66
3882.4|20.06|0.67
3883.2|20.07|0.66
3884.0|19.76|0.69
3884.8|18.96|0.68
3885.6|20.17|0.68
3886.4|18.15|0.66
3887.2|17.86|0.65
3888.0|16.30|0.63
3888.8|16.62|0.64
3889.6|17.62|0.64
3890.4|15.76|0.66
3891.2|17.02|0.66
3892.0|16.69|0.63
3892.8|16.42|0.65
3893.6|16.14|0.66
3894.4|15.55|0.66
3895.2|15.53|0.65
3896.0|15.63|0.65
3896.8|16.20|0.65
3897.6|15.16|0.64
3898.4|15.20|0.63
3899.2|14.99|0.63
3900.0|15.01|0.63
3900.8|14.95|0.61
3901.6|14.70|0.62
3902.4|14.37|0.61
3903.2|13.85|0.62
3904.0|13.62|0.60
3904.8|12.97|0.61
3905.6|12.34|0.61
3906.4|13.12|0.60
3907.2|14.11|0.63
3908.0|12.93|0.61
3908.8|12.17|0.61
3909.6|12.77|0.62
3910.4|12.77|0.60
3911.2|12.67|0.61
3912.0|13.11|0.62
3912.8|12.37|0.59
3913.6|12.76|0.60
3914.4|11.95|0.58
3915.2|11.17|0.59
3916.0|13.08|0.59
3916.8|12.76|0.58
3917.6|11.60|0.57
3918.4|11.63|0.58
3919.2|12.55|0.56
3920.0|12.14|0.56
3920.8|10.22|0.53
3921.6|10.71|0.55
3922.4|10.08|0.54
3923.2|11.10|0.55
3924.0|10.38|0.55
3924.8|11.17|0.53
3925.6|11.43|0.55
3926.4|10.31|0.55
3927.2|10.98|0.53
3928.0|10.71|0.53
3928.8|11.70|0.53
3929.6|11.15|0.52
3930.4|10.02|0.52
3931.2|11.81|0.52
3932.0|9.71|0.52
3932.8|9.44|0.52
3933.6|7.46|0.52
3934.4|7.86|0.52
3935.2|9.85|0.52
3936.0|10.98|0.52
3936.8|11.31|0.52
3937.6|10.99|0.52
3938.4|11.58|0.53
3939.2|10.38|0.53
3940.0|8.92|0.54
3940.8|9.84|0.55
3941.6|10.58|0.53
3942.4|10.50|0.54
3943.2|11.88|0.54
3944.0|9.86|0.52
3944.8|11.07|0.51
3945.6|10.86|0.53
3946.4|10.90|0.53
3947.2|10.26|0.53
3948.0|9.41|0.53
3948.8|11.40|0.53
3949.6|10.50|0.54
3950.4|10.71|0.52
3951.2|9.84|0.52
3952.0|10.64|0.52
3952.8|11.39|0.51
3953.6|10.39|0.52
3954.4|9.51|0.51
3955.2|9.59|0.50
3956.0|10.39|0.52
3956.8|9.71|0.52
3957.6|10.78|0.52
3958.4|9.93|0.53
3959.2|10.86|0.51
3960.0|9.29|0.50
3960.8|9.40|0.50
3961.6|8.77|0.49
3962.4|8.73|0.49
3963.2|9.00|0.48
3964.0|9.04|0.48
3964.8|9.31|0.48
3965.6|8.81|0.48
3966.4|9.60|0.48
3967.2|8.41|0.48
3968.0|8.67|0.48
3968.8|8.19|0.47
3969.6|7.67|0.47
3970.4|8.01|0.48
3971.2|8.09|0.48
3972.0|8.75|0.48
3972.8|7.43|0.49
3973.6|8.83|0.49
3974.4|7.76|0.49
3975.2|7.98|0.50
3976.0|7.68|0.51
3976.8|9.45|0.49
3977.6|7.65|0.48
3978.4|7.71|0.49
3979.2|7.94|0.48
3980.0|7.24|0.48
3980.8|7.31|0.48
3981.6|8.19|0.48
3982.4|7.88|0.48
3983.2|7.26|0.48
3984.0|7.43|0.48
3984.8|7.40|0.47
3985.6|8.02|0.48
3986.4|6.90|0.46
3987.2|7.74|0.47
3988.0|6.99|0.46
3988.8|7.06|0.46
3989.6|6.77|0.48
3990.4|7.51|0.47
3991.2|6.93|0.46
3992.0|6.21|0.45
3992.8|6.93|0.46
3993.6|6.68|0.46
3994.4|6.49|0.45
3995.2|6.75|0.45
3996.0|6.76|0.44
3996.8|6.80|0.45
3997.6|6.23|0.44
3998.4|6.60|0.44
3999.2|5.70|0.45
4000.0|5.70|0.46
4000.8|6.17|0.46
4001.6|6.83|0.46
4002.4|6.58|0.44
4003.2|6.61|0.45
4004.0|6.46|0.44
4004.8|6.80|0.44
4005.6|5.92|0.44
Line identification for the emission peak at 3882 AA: Lyman alpha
